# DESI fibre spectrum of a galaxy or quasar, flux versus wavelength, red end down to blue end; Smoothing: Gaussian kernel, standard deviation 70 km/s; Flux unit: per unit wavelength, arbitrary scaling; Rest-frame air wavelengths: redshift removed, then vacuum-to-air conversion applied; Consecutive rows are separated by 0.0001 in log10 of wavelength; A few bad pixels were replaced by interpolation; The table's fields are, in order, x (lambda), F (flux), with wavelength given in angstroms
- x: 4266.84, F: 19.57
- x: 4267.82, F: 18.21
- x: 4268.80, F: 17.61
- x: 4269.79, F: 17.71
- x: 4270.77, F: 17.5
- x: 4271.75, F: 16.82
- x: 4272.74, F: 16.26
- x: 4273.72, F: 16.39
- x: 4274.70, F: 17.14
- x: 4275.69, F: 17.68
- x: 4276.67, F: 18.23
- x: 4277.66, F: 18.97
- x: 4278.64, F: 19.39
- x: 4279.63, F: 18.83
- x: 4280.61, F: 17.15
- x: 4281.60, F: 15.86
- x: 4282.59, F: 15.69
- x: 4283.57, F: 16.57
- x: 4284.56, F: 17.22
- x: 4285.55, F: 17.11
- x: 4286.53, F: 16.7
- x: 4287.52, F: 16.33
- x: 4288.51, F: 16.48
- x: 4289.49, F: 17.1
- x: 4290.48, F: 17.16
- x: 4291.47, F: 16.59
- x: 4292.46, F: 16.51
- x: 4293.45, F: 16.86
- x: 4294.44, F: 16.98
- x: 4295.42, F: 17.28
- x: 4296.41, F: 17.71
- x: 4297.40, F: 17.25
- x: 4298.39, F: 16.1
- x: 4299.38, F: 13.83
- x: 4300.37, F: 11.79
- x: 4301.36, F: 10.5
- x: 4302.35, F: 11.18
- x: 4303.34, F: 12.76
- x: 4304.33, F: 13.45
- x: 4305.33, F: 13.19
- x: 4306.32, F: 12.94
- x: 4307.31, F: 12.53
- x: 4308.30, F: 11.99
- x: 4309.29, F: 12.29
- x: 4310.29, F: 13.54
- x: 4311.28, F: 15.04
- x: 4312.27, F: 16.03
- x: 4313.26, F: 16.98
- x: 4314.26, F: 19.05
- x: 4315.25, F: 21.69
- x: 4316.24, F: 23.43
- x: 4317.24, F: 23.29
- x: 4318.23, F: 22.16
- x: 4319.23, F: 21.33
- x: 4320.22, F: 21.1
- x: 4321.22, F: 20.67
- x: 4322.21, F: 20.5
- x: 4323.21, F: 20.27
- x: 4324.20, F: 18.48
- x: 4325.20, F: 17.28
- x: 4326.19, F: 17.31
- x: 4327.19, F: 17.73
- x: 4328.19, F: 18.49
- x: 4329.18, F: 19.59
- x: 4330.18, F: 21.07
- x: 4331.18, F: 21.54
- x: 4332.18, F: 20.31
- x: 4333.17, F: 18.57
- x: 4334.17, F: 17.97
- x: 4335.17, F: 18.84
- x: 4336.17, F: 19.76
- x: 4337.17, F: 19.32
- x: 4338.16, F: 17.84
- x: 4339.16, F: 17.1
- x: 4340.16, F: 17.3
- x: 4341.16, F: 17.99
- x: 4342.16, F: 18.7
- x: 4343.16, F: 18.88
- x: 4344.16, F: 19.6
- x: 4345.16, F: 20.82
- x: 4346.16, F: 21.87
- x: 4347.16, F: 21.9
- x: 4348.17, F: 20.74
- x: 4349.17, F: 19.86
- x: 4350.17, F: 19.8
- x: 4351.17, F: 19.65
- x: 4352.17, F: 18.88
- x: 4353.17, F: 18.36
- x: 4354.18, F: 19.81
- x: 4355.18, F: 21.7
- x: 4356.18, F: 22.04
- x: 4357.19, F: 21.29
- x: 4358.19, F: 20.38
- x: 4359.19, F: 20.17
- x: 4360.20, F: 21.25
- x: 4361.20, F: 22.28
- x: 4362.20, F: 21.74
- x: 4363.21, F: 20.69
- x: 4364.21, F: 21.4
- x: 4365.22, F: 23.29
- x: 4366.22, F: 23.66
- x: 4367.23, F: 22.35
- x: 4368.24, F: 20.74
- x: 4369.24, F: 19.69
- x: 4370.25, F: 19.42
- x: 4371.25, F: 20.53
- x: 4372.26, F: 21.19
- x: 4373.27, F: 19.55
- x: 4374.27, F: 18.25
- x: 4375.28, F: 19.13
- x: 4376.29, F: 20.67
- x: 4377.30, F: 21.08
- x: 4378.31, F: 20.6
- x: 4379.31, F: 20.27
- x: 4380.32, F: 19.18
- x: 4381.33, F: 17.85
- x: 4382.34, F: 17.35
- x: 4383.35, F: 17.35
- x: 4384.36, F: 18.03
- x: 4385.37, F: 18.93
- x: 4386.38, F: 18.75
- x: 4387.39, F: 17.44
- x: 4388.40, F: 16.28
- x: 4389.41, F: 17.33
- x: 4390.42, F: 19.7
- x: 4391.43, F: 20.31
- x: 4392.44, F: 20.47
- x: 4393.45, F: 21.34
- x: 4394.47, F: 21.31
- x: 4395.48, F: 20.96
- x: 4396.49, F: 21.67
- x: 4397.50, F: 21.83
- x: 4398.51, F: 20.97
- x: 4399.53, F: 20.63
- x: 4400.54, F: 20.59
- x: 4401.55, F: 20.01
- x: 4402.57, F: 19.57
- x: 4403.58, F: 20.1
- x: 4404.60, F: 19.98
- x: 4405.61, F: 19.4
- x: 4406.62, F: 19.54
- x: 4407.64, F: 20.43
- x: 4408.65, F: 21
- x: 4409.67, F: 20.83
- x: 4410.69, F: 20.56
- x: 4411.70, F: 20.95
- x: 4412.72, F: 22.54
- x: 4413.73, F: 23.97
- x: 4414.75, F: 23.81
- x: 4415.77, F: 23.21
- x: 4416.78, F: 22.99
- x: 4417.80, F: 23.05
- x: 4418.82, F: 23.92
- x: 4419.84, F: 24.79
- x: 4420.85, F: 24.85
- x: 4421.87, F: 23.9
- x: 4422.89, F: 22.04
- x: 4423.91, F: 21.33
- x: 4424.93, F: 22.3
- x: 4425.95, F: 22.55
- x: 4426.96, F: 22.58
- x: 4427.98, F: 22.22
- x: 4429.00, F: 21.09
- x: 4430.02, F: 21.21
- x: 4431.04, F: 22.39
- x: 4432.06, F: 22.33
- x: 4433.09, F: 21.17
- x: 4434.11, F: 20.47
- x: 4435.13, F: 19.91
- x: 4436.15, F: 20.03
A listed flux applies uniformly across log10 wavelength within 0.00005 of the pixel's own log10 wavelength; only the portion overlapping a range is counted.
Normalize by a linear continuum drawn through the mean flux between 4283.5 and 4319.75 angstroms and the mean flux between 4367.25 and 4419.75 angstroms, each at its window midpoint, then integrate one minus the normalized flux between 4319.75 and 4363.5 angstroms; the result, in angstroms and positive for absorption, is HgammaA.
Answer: -4.3 angstroms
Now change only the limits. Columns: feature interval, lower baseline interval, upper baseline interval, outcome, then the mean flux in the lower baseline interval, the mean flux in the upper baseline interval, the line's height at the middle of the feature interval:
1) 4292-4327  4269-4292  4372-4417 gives 2.49 angstroms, 17.2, 20.2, 17.9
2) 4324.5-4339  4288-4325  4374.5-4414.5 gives -1.08 angstroms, 16.7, 20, 17.6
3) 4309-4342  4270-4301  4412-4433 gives -0.70 angstroms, 16.8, 22.8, 18.6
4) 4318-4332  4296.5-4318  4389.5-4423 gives -2.87 angstroms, 15.3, 21.5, 16.4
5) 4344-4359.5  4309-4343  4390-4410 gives -0.76 angstroms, 18.9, 20.5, 19.5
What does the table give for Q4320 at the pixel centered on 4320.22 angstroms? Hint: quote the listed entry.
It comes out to 21.1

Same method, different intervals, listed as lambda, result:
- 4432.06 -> 22.33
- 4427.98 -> 22.22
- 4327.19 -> 17.73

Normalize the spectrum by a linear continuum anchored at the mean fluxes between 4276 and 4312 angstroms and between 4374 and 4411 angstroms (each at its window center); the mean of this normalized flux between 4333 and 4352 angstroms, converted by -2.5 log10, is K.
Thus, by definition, -0.10 mag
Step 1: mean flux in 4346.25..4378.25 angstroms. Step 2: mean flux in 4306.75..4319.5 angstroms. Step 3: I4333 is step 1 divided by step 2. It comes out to 1.18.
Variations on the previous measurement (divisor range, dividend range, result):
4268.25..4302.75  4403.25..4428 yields 1.34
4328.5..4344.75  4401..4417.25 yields 1.11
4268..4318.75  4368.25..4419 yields 1.23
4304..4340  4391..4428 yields 1.20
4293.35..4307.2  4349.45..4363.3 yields 1.44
